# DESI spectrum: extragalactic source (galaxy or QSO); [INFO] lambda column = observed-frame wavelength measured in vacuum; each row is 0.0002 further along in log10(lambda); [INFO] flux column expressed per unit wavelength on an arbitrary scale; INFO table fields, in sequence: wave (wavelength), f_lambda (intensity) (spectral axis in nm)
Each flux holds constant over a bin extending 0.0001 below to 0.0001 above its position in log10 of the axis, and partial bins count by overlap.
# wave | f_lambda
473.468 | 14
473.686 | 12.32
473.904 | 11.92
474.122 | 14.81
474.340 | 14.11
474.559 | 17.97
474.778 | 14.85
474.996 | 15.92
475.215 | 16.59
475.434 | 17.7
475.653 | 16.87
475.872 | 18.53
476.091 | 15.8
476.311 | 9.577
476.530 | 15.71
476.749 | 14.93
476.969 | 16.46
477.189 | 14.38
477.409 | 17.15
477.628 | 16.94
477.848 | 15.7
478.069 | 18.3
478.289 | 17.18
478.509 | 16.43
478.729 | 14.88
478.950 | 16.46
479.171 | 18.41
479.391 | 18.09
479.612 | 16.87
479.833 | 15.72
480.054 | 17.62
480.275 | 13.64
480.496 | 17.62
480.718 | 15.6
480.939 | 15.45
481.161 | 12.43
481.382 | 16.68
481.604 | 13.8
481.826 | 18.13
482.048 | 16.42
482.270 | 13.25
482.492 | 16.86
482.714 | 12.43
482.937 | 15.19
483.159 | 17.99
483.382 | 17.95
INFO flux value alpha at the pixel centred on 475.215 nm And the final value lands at 16.59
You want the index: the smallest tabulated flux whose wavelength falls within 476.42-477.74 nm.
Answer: 14.38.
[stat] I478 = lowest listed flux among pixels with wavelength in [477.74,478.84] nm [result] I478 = 14.88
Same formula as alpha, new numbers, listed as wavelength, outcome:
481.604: 13.8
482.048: 16.42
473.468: 14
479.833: 15.72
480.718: 15.6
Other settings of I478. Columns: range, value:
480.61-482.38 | 12.43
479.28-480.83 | 13.64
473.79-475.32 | 11.92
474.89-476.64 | 9.577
